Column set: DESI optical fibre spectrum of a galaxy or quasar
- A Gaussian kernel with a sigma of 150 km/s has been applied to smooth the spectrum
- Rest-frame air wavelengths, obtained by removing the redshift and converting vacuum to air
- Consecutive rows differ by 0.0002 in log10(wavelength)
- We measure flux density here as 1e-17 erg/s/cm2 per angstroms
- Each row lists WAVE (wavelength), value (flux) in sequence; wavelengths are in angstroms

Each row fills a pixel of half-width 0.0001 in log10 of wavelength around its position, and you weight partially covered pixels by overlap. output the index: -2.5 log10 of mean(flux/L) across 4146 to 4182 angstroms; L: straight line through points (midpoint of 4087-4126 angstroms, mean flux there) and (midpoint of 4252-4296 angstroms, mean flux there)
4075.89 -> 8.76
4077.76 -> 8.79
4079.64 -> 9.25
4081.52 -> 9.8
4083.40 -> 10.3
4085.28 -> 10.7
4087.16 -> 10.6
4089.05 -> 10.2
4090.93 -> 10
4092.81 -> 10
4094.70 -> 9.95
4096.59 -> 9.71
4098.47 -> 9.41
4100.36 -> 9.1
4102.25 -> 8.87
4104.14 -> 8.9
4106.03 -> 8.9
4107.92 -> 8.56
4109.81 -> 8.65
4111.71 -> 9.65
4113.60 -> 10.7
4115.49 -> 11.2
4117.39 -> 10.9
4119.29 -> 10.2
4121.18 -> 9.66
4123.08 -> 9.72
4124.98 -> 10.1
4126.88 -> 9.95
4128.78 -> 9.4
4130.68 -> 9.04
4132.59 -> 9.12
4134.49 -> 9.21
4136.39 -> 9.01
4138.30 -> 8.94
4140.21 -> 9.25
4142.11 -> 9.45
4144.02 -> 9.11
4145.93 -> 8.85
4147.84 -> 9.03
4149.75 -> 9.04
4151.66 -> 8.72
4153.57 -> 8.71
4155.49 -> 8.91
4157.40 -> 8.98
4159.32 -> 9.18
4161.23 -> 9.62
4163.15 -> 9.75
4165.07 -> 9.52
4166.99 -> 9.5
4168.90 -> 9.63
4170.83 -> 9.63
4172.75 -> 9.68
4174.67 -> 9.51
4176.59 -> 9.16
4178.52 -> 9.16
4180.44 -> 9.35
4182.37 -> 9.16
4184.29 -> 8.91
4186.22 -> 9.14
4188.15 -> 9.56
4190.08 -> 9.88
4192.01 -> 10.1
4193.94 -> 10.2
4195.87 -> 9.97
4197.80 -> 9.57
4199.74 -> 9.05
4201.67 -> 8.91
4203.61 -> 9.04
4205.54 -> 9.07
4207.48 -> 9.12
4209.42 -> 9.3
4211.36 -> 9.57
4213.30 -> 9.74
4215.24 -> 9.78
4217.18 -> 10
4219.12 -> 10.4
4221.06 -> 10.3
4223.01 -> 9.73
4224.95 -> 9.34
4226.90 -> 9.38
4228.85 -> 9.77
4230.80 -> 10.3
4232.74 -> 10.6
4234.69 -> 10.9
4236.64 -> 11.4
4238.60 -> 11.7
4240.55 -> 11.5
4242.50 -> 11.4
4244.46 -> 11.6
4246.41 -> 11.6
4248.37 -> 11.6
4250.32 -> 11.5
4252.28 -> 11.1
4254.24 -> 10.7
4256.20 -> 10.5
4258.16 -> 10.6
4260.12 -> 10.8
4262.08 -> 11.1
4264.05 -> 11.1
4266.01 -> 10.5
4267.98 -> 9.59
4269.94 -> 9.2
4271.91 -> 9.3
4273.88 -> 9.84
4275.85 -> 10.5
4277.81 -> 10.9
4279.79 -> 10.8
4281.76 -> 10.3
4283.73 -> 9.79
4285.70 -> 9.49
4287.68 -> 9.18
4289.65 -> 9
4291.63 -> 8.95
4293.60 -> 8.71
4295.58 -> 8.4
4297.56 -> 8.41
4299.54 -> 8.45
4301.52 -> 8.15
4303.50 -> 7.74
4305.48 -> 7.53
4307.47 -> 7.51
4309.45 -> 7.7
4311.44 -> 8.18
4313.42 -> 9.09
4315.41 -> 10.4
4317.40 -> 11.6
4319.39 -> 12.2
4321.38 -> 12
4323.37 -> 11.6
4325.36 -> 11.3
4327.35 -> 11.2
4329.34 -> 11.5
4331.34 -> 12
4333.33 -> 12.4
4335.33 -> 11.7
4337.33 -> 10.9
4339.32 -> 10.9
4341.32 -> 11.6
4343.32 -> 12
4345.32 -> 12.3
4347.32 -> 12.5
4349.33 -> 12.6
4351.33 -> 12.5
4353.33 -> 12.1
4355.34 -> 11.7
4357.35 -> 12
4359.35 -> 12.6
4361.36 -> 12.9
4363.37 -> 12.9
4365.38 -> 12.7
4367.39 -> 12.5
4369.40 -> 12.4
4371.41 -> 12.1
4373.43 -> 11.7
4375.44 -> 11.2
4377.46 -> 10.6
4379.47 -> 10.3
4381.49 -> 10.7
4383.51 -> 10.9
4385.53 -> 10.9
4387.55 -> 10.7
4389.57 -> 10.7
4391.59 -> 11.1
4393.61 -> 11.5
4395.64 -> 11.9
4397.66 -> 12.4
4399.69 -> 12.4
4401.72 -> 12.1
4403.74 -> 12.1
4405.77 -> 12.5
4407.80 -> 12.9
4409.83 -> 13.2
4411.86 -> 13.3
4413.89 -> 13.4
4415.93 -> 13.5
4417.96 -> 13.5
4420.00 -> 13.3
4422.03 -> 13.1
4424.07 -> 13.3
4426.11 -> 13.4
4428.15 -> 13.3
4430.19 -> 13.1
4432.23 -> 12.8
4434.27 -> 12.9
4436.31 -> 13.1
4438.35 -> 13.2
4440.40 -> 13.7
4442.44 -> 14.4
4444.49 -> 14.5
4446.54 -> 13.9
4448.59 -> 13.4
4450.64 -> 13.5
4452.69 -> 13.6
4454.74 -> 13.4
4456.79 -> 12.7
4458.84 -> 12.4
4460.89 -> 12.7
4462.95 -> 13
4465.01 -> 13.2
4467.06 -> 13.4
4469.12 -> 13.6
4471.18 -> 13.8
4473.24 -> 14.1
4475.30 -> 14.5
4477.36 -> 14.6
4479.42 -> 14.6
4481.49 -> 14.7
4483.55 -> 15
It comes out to 0.06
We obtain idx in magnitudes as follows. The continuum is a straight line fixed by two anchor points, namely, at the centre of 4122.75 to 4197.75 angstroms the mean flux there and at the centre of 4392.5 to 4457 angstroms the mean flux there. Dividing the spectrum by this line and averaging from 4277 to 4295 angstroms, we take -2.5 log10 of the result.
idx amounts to 0.157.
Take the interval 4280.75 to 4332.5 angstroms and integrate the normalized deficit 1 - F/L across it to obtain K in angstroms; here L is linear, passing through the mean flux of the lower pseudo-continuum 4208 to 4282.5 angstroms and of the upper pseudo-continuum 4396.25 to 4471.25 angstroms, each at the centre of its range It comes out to 7.86 angstroms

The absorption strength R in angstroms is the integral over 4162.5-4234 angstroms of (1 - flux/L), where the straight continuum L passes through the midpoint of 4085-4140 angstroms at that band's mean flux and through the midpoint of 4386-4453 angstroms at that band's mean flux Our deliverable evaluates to 6.48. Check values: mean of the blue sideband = 9.65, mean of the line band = 9.59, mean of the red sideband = 12.9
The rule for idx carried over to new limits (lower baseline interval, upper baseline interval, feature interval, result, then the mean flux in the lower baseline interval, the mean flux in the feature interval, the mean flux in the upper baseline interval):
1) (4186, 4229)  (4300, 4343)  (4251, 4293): -0.013 mag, 9.61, 10.1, 10.3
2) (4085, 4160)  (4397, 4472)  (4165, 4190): 0.082 mag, 9.48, 9.39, 13.2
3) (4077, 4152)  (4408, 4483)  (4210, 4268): 0.043 mag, 9.56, 10.6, 13.5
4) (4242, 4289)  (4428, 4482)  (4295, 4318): 0.292 mag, 10.5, 8.55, 13.6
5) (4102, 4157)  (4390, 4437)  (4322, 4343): 0.024 mag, 9.37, 11.5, 12.8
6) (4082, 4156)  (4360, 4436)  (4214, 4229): 0.075 mag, 9.53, 9.84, 12.3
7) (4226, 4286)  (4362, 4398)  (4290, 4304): 0.279 mag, 10.6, 8.45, 11.5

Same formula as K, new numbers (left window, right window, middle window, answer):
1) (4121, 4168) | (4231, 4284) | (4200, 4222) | 1.3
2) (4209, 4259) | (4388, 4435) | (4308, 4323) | 1.8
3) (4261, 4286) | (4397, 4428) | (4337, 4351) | -0.4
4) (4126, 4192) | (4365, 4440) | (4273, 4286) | 0.6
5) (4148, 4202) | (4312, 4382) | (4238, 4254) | -1.7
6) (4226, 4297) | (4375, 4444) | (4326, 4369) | -1.9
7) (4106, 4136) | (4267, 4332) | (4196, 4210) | 0.7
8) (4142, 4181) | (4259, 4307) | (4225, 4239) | -1.6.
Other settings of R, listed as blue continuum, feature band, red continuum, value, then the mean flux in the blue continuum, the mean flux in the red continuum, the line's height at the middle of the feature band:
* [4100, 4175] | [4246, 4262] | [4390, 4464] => -0.28 angstroms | 9.4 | 13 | 10.8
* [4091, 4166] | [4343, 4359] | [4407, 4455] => 0.15 angstroms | 9.42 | 13.4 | 12.4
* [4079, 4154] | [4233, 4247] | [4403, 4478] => -0.50 angstroms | 9.55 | 13.4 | 11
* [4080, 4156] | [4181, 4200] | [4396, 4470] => 1.47 angstroms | 9.54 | 13.2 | 10.4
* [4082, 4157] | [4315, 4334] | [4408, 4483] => 0.61 angstroms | 9.53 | 13.5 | 12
